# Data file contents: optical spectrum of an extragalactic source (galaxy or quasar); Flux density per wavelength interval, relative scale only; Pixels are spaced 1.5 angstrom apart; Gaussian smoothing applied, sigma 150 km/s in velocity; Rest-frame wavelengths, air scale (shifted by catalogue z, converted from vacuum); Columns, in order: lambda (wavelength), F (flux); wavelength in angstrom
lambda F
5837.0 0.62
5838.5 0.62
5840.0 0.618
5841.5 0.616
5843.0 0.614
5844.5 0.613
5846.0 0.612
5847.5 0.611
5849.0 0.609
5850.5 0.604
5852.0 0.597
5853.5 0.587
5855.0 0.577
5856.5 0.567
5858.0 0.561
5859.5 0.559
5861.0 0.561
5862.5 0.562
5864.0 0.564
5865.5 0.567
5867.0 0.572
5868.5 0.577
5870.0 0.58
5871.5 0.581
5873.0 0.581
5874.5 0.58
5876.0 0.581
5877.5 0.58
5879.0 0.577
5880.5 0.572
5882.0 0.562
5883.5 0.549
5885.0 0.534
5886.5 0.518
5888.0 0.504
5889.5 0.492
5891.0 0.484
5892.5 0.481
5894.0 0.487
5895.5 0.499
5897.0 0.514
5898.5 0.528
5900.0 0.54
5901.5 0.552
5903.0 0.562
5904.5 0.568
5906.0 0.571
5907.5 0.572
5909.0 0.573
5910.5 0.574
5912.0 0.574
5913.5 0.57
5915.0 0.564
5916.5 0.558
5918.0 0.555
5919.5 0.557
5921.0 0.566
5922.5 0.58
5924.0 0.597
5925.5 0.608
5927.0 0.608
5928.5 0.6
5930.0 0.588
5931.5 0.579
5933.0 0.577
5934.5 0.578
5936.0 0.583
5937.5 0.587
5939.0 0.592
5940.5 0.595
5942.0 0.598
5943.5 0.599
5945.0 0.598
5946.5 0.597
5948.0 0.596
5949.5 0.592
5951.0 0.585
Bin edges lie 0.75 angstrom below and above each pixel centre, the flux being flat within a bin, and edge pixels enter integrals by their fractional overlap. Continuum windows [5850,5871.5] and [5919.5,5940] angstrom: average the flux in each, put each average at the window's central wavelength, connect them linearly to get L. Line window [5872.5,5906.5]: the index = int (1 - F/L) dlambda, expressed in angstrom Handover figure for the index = 2.34 angstrom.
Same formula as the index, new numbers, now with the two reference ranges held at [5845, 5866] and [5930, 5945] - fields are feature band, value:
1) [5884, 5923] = 3.0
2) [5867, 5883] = 0.2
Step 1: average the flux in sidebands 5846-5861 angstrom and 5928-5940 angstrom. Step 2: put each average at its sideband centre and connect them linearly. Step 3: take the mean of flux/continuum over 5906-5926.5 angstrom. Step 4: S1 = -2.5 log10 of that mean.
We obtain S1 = 0.02 mag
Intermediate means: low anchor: 0.586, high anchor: 0.585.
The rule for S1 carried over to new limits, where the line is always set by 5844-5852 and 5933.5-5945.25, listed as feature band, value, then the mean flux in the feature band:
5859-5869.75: 0.07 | 0.567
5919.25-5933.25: 0.01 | 0.587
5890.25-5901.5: 0.18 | 0.508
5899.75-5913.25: 0.06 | 0.566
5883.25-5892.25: 0.18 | 0.51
